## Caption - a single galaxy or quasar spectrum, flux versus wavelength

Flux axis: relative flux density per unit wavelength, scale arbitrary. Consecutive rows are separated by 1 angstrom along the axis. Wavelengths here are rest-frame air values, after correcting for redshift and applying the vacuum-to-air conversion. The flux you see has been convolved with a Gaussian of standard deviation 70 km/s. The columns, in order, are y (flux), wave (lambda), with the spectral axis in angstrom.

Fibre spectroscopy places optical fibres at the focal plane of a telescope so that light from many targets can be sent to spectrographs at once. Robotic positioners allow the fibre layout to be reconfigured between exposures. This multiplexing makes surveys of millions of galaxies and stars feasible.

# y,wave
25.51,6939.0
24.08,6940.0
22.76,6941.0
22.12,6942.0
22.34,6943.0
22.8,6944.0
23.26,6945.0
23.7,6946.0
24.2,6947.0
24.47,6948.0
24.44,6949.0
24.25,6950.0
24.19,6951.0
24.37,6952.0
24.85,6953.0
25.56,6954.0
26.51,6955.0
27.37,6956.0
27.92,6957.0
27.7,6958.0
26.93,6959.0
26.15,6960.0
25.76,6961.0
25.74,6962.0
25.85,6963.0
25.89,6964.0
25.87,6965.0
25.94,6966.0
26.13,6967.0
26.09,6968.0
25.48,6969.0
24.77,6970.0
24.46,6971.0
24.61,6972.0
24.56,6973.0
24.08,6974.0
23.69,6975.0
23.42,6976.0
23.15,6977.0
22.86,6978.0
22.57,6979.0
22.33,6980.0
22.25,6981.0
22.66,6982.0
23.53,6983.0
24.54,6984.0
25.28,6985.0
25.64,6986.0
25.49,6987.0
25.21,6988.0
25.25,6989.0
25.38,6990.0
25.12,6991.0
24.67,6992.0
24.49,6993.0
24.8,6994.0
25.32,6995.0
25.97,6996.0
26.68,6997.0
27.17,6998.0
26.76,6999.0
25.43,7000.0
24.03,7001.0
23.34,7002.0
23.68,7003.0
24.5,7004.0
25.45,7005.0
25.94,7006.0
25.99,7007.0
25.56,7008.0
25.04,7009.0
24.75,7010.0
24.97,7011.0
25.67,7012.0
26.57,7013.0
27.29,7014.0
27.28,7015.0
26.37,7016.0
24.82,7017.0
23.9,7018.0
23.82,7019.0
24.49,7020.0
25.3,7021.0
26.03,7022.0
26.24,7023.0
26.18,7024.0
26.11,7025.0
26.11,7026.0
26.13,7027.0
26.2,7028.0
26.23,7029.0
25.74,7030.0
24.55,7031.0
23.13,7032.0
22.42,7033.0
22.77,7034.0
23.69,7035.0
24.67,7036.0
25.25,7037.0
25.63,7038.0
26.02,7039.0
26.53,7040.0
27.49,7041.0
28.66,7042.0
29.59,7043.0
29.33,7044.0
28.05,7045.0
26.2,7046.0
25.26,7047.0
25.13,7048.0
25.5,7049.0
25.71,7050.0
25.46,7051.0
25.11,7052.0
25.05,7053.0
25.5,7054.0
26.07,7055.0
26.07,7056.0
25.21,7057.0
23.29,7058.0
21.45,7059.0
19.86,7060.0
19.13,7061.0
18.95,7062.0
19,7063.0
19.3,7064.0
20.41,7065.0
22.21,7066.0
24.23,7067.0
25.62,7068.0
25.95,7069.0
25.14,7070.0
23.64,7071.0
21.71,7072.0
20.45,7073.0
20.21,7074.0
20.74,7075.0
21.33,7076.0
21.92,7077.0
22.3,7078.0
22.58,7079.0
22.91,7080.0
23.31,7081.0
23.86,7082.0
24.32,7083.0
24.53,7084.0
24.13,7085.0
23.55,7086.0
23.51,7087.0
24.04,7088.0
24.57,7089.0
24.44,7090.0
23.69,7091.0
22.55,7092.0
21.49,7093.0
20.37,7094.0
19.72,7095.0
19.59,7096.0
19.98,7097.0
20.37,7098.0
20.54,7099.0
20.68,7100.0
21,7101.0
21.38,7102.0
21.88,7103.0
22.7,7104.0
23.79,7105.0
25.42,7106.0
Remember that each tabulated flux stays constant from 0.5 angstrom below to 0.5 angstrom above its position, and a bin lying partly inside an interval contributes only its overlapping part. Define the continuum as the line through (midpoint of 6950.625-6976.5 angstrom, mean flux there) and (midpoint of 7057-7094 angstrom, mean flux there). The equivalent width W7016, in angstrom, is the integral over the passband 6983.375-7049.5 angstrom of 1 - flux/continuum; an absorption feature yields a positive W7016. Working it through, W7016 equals -4.01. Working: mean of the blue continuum 25.5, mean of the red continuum 22.5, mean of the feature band 25.6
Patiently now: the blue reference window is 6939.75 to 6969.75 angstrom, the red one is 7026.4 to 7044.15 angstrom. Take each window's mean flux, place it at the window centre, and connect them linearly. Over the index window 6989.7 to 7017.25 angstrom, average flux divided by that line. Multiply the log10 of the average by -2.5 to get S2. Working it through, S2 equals 0.000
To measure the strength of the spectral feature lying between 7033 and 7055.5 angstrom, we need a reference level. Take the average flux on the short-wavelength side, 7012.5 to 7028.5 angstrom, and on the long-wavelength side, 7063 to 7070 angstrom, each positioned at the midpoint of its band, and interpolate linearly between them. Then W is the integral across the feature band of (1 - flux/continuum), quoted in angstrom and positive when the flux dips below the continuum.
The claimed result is -1.6 angstrom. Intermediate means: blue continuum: 25.8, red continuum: 22.8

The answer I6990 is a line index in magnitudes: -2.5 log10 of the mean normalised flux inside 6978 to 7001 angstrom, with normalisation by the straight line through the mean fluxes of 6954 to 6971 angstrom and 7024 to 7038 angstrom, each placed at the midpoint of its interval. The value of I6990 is 0.039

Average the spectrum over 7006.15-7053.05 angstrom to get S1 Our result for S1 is 25.7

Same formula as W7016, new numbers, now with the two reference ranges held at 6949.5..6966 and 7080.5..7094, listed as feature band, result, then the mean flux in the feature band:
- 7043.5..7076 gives 0.71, 23.6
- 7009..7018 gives -0.32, 25.8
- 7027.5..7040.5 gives -0.16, 24.8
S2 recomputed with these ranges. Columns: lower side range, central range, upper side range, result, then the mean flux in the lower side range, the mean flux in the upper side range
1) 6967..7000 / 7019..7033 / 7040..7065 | -0.03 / 24.7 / 24.6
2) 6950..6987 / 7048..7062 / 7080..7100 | -0.03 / 25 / 22.5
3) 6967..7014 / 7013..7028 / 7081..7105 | -0.07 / 24.8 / 22.4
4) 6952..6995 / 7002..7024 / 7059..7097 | -0.06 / 25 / 22.3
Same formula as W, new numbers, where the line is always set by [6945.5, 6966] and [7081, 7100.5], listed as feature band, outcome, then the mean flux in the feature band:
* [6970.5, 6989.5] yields 0.8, 24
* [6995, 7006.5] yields -0.4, 25.4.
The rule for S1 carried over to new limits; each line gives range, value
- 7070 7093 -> 22.9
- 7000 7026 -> 25.3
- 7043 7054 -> 26.2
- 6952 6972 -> 26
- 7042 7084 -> 23.7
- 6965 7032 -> 25.1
